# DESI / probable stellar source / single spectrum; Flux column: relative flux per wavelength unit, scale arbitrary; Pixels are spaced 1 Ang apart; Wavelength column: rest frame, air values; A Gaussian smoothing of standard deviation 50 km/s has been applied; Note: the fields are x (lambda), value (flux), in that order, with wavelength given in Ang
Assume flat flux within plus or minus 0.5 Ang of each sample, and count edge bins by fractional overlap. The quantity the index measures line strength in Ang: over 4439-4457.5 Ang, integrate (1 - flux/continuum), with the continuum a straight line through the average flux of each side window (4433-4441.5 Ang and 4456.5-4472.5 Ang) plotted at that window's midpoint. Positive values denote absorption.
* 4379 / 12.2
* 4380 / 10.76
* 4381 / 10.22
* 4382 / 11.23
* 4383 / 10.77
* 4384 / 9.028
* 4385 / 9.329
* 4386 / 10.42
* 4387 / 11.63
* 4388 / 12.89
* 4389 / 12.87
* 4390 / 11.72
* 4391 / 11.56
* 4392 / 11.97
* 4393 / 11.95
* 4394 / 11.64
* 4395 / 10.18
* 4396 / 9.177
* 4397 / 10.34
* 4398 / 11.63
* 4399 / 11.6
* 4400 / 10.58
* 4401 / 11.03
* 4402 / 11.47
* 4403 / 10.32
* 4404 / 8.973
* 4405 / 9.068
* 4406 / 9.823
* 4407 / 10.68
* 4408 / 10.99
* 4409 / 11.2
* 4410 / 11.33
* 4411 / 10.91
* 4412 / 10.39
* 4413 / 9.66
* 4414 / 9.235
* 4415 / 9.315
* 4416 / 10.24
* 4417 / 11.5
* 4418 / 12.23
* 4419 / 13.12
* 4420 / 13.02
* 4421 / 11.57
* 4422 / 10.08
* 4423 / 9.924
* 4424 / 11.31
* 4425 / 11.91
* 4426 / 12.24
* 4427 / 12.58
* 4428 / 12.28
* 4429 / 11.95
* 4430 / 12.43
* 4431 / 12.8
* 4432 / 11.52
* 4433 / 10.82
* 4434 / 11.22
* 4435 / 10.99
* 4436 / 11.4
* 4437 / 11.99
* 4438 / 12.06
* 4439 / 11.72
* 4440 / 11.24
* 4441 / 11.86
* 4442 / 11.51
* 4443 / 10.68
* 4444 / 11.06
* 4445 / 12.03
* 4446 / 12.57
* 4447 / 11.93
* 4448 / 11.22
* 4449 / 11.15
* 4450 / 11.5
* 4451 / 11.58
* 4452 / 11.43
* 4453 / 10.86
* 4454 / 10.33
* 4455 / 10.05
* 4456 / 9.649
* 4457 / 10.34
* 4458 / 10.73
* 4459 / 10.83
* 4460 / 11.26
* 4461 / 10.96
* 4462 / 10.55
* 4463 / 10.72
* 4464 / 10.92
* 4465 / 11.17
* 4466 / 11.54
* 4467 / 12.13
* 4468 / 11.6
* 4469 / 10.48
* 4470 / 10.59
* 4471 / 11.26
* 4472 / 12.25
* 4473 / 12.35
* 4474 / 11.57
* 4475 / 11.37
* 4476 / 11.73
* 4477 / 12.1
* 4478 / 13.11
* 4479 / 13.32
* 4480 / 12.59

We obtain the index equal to 0.27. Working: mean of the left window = 11.5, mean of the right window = 11.1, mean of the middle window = 11.2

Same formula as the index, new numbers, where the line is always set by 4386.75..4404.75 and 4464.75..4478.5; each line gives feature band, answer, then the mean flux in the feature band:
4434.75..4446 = -0.10 Ang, 11.6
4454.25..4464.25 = 0.86 Ang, 10.6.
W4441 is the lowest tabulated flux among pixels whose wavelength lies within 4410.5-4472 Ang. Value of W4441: 9.235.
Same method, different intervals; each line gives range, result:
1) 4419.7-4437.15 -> 9.924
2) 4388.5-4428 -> 8.973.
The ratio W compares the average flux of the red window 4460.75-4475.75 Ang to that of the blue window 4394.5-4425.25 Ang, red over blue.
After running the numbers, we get 1.05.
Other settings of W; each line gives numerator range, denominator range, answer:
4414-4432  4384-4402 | 1.04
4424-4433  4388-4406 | 1.10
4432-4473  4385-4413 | 1.03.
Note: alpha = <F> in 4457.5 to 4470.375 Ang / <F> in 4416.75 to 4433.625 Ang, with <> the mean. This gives 0.9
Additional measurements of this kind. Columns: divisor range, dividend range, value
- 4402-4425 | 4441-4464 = 1.03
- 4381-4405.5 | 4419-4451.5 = 1.07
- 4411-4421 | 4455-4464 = 0.97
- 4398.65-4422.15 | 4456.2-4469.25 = 1.02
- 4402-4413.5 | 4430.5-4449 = 1.12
